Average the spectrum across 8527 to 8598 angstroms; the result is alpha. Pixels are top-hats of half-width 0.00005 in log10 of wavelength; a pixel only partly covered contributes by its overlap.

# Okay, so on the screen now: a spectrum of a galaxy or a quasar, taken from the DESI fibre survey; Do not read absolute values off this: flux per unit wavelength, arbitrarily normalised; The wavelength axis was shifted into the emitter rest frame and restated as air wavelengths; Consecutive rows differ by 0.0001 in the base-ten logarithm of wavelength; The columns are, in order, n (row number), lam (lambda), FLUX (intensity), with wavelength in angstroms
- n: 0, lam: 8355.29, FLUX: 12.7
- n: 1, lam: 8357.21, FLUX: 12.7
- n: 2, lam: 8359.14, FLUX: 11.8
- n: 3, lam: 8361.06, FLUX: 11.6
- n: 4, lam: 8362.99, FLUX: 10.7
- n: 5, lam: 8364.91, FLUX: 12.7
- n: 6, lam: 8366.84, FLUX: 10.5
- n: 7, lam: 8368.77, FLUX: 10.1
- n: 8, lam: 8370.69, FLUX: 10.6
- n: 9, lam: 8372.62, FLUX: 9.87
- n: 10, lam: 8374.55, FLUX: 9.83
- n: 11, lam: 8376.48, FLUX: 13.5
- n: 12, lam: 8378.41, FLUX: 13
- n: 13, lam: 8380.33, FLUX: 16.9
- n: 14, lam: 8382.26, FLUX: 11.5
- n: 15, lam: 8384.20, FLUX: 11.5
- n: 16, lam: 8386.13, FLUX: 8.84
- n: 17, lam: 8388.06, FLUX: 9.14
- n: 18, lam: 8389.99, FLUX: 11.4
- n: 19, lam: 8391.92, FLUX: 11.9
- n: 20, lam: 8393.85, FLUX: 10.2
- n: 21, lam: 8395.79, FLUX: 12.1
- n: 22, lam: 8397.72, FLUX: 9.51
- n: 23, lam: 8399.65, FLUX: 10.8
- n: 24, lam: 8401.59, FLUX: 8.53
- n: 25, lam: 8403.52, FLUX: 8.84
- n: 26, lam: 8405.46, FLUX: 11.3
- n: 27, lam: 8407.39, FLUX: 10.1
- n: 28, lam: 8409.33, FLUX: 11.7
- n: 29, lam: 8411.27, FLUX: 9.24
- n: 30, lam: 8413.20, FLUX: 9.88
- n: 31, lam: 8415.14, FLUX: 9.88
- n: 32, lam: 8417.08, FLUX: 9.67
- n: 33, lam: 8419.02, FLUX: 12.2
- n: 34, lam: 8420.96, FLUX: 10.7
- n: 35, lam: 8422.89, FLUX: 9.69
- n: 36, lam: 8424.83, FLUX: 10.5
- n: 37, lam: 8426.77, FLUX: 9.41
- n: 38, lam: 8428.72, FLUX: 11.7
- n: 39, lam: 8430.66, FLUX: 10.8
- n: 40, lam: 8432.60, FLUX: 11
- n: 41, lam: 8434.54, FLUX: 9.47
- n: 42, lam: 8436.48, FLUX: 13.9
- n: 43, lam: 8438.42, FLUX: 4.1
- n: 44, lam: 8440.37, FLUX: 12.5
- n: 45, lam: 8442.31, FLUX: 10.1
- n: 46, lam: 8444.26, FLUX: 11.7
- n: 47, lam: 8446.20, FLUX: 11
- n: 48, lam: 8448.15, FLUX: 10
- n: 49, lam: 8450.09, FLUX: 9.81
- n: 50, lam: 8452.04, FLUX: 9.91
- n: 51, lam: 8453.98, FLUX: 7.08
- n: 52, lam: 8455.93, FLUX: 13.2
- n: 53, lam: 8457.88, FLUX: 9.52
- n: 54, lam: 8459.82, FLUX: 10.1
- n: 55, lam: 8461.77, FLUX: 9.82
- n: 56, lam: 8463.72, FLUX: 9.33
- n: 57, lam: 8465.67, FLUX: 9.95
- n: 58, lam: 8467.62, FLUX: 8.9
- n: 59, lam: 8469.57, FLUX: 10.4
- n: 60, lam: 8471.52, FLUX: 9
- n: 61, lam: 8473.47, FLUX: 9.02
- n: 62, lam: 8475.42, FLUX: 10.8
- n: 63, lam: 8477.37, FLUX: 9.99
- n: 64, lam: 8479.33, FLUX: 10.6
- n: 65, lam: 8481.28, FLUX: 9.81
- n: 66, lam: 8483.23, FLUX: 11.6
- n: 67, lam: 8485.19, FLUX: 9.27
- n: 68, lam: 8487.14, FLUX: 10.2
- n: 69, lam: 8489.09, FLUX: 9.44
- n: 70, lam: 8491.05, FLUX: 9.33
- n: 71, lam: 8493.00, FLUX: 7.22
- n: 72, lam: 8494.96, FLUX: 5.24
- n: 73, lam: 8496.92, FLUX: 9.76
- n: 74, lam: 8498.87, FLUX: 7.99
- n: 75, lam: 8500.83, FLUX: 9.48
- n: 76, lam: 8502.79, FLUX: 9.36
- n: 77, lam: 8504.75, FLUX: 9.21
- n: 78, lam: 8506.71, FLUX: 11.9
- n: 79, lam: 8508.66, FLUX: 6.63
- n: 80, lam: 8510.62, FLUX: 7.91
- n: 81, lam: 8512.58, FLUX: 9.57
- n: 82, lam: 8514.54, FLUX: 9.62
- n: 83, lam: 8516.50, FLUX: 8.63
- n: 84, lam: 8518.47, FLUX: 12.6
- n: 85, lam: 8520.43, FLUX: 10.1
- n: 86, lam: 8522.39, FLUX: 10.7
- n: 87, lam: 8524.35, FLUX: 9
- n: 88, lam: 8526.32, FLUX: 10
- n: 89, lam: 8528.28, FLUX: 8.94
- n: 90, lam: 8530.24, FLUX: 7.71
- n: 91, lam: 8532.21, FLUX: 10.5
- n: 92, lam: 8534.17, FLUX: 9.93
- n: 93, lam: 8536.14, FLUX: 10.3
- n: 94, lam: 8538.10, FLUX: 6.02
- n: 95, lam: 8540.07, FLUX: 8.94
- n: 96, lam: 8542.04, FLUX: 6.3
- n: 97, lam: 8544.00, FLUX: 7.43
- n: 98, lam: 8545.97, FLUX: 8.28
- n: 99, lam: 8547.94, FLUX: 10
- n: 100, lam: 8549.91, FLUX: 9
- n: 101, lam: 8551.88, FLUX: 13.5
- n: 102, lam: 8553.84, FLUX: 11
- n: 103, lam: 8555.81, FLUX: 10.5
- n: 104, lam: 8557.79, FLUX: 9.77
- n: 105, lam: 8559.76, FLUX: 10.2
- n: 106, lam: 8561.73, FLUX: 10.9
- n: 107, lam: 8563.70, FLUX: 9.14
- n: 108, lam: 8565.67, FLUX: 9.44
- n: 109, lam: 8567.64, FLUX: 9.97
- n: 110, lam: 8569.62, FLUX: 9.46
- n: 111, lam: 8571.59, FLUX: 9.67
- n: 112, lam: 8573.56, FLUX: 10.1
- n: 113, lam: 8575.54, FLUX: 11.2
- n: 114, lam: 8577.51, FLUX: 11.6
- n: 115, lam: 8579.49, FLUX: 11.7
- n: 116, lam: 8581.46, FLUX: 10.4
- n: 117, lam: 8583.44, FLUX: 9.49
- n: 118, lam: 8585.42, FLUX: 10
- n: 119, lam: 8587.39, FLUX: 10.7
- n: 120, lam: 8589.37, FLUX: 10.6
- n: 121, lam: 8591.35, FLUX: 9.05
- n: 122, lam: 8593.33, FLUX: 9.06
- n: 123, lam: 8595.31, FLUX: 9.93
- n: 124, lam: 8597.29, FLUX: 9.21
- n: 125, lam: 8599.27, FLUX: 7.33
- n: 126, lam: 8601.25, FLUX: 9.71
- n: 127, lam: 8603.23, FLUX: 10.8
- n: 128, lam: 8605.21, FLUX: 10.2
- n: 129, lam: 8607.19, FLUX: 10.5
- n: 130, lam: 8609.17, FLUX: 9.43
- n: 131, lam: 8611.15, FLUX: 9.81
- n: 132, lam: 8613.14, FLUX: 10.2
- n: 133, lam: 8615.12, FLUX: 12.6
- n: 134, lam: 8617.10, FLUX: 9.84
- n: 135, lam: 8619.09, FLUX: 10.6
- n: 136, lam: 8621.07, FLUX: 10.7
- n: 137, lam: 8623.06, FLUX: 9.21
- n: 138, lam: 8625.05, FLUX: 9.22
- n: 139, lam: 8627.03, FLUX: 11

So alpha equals 9.72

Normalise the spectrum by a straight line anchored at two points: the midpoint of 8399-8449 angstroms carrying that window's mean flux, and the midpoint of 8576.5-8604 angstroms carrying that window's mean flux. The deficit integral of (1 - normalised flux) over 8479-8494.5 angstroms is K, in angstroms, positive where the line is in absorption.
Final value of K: 1.1 angstroms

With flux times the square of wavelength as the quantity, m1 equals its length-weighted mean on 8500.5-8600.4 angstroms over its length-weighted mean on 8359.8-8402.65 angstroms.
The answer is 0.90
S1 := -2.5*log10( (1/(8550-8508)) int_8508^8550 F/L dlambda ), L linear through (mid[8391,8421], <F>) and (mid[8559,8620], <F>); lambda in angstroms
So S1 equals 0.13 mag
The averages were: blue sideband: 10.4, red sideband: 10.1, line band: 9.02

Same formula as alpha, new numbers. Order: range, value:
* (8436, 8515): 9.59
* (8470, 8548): 9.21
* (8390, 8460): 10.4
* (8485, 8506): 8.79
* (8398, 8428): 10.2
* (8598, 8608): 9.68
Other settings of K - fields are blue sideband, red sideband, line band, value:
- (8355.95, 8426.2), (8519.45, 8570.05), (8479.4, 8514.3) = 2.94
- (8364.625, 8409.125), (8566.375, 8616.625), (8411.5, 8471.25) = 3.11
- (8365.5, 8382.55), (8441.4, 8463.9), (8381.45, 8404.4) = 2.11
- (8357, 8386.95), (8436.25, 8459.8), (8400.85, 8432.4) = 1.25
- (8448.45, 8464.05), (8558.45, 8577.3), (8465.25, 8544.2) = 5.54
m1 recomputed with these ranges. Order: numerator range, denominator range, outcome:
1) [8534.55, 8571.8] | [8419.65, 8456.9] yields 0.94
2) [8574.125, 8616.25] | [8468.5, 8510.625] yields 1.12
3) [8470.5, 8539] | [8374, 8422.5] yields 0.88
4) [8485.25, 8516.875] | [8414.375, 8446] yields 0.86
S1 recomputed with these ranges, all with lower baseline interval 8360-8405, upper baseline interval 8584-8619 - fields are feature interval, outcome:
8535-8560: 0.101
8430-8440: 0.082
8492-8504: 0.265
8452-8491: 0.075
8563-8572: 0.064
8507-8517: 0.192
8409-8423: 0.052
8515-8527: 0.021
